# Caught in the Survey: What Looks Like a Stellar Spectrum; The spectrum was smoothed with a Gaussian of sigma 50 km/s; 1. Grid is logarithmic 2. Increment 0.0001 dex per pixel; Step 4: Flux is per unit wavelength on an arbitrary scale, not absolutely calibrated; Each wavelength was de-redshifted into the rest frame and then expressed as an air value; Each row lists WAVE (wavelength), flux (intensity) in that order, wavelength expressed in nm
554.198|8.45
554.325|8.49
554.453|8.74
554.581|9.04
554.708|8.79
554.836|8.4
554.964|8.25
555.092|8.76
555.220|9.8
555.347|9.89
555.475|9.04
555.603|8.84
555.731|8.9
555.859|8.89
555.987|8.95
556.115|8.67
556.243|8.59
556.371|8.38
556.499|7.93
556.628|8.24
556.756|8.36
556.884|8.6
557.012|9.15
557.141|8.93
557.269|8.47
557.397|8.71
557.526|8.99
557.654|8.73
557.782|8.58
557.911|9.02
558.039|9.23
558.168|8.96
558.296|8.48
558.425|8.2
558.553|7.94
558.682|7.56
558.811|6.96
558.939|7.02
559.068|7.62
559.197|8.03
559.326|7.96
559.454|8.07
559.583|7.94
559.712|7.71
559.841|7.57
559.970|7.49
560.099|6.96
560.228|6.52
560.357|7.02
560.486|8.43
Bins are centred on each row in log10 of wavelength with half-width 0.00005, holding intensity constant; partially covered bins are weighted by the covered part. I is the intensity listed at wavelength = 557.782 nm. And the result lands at 8.58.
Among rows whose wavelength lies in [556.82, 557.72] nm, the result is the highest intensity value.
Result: 9.15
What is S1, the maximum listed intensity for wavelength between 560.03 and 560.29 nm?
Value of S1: 6.96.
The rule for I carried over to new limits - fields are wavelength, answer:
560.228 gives 6.52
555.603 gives 8.84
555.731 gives 8.9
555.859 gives 8.89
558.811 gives 6.96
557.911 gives 9.02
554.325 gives 8.49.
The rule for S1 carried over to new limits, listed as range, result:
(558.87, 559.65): 8.07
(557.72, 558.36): 9.23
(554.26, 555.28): 9.8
